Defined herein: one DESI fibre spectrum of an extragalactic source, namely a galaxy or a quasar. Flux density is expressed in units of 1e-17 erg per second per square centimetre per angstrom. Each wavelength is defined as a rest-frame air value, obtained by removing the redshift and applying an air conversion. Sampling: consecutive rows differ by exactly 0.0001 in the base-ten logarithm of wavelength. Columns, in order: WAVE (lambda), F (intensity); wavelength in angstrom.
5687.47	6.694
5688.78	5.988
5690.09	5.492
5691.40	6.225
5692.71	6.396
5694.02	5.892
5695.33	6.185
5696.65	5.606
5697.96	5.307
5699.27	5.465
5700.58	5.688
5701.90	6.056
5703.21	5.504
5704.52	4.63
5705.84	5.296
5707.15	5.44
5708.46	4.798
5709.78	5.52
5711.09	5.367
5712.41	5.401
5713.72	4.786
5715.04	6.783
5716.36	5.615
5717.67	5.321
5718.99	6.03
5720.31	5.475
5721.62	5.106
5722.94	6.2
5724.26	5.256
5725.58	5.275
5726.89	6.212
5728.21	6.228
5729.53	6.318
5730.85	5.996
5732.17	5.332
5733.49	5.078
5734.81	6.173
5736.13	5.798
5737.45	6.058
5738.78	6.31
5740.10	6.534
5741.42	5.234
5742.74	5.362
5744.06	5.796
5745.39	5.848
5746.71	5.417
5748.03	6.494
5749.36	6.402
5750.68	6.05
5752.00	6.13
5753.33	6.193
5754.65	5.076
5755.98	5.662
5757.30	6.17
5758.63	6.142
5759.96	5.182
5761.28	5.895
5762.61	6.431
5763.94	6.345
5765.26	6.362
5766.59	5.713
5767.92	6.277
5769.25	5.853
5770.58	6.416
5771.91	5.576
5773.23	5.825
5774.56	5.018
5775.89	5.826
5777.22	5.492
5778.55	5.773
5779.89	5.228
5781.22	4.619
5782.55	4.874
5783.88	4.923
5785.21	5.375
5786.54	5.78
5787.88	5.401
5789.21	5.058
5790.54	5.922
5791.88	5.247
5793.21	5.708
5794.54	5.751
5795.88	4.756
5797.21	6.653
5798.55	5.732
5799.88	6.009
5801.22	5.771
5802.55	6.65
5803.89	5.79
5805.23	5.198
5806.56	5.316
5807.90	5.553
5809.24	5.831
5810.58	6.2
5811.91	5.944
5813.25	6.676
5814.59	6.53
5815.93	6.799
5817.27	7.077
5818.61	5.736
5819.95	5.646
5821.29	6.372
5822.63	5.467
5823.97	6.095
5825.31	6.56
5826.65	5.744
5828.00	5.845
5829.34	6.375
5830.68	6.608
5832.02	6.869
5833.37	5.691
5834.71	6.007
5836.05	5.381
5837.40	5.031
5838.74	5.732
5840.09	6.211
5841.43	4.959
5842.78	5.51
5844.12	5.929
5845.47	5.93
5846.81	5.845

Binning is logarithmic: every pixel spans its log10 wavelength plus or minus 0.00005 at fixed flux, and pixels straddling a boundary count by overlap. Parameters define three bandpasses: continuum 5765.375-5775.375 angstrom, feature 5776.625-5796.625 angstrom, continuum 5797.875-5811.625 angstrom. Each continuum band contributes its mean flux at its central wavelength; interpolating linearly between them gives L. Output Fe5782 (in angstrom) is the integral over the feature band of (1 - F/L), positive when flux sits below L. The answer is 1.7 angstrom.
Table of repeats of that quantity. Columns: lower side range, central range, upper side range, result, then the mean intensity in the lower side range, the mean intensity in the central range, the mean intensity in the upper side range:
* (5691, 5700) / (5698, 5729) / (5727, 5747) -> 1.7 angstrom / 5.86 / 5.54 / 5.85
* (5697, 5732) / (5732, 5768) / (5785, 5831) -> -1.3 angstrom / 5.58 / 5.91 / 5.92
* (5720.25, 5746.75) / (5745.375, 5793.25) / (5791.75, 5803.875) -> 0.7 angstrom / 5.78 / 5.72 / 5.84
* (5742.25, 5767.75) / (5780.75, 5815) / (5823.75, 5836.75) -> 2.1 angstrom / 5.94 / 5.67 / 6.11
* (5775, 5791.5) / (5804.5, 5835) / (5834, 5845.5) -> -3.2 angstrom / 5.35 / 6.09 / 5.62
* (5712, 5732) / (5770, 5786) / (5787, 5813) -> 0.9 angstrom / 5.73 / 5.41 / 5.73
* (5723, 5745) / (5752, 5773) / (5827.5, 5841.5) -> -0.4 angstrom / 5.82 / 5.96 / 5.92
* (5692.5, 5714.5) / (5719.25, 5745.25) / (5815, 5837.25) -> -0.7 angstrom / 5.48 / 5.78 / 6.12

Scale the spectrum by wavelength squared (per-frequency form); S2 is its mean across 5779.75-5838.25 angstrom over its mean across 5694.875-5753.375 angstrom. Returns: 1.05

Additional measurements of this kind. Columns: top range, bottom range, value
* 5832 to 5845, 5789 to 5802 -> 1.01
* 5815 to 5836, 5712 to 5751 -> 1.10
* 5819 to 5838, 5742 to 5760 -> 1.05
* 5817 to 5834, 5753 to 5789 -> 1.10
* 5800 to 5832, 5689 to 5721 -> 1.13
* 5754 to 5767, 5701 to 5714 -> 1.13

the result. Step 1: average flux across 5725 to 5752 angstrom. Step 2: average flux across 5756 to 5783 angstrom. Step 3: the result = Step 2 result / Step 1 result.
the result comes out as 0.97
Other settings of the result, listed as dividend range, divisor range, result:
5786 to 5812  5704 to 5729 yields 1.03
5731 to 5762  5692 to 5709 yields 1.05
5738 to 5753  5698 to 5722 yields 1.09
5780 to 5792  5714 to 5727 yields 0.92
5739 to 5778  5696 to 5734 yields 1.06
